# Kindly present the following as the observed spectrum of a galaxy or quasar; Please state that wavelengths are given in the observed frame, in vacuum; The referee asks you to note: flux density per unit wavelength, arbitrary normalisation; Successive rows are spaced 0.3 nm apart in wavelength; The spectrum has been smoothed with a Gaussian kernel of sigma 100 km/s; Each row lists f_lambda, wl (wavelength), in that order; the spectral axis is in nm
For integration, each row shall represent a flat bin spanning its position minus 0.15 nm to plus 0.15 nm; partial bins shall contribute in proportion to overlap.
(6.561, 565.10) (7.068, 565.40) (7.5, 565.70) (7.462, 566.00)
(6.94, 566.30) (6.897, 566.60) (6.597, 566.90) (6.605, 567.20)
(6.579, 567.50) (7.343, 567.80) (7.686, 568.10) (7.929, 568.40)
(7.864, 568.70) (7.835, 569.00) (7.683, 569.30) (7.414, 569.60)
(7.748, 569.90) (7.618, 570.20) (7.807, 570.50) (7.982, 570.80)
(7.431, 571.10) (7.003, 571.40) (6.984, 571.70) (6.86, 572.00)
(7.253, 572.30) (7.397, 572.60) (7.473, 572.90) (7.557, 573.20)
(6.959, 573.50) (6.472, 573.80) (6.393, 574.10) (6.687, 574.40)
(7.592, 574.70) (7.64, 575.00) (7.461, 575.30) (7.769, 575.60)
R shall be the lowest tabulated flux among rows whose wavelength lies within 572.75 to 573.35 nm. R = 7.473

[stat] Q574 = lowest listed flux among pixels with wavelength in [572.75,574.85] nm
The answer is 6.393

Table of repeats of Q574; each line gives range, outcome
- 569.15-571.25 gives 7.414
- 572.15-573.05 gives 7.253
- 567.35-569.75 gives 6.579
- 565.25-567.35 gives 6.597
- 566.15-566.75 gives 6.897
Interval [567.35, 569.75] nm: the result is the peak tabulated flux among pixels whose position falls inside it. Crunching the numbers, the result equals 7.929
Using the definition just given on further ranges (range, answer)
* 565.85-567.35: 7.462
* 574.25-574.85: 7.592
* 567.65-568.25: 7.686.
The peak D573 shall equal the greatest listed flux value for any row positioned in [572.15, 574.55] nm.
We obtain 7.557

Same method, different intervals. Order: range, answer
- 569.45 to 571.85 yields 7.982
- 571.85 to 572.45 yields 7.253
